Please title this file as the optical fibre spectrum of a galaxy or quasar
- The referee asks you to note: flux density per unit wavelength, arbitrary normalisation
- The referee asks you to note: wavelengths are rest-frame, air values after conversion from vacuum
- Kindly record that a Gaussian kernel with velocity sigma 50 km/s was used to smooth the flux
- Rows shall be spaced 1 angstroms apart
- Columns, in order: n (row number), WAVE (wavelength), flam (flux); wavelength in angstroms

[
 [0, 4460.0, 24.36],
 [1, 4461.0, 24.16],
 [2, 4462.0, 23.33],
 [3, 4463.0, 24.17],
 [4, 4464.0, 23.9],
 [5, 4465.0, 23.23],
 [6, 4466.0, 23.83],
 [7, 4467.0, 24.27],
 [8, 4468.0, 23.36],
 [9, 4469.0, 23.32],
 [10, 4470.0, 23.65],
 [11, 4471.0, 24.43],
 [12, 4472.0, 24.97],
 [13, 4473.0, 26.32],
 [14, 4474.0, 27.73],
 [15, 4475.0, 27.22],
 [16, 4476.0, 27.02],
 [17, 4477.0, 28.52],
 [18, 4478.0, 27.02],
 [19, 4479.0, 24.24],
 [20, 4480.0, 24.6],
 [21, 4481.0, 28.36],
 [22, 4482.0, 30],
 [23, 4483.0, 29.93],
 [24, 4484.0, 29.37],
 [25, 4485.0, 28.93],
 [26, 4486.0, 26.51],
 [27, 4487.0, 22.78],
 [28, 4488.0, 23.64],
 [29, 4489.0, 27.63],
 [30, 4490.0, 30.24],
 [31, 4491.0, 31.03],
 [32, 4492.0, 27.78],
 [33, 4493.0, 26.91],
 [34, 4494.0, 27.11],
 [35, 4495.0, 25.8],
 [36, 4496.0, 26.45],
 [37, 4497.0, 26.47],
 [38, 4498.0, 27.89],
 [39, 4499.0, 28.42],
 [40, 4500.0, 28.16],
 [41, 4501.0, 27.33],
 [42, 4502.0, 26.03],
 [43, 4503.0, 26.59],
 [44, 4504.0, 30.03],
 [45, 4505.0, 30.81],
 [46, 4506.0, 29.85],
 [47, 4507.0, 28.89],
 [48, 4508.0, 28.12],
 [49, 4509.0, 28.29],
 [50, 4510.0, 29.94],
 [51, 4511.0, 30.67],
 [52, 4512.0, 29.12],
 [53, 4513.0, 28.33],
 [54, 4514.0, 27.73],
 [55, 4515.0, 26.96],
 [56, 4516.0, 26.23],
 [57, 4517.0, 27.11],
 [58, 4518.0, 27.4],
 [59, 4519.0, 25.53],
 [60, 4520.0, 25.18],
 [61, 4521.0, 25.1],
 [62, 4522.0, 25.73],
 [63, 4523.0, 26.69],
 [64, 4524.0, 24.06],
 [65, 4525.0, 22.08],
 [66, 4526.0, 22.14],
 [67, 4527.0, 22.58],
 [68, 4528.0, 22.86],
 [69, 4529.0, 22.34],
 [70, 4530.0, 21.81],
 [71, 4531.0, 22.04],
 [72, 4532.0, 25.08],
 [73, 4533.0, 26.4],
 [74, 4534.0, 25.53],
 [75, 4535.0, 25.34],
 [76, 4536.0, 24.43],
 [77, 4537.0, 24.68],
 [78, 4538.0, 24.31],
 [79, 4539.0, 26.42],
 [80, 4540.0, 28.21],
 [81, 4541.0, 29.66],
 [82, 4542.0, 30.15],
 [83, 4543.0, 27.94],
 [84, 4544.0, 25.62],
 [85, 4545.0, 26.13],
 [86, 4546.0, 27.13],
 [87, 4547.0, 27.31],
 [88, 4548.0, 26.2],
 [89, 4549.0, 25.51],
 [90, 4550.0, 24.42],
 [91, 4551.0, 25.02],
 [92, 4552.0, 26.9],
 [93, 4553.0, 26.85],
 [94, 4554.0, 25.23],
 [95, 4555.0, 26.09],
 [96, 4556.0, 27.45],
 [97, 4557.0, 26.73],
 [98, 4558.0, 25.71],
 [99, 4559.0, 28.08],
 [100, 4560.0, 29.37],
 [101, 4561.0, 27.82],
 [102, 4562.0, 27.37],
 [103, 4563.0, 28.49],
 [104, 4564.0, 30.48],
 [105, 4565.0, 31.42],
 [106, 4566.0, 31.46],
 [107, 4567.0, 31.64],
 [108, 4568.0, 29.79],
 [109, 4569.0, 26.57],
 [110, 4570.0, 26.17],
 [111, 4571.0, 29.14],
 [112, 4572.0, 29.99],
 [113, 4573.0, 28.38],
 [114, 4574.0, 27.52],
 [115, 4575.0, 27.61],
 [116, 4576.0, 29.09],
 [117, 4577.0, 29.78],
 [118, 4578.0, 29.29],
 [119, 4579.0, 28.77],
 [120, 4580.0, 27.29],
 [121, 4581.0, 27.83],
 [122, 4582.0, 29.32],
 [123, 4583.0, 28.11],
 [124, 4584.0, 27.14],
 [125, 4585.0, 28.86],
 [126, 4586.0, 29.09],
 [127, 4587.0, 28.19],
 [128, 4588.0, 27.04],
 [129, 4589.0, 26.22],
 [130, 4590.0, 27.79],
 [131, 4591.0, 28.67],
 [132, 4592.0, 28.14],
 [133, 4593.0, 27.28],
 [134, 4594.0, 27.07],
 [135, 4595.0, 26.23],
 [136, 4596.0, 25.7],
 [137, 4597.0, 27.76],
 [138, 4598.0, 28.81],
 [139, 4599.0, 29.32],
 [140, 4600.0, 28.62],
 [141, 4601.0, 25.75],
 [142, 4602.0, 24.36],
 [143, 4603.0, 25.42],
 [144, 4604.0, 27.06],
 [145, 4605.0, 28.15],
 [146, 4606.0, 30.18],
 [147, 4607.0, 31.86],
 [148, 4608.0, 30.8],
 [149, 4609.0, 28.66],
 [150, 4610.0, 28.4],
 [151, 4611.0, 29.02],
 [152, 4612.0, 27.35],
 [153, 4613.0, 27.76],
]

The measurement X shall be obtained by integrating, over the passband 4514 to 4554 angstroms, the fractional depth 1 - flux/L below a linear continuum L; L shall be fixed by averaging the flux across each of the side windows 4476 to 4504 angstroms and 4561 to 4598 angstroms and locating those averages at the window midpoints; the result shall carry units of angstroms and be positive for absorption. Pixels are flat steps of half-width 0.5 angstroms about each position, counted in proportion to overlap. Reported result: 3.3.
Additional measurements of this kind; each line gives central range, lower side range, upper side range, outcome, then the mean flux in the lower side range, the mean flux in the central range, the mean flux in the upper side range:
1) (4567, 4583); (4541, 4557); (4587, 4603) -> -0.9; 26.6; 28.5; 27.2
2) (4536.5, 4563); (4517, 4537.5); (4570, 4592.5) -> -0.8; 24.4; 26.8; 28.3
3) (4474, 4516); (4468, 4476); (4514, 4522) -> -3.2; 25.4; 27.8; 26.3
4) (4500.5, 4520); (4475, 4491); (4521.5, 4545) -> -1.5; 27.4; 28.1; 25.1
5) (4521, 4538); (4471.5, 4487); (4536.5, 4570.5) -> 2.1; 27.2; 24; 27.4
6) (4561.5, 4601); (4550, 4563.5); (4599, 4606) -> -2.0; 26.9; 28.4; 27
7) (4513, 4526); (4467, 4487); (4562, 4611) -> 0.7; 26.5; 25.8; 28.3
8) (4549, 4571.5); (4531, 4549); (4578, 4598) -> -0.7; 26.4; 27.8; 27.8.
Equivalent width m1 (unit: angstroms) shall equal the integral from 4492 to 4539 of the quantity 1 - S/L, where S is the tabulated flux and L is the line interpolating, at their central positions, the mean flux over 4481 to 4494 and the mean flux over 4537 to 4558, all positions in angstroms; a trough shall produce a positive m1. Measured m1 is 1.7 angstroms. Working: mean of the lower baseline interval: 27.9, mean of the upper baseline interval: 26.6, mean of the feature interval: 26.3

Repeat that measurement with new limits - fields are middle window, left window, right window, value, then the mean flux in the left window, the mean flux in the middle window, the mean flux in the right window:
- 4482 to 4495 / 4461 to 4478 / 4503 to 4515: -0.4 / 25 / 27.7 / 29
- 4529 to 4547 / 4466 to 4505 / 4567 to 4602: 1.0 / 26.9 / 25.9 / 28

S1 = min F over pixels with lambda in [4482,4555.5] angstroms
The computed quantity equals 21.81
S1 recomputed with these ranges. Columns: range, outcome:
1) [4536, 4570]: 24.31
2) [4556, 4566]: 25.71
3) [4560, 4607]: 24.36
